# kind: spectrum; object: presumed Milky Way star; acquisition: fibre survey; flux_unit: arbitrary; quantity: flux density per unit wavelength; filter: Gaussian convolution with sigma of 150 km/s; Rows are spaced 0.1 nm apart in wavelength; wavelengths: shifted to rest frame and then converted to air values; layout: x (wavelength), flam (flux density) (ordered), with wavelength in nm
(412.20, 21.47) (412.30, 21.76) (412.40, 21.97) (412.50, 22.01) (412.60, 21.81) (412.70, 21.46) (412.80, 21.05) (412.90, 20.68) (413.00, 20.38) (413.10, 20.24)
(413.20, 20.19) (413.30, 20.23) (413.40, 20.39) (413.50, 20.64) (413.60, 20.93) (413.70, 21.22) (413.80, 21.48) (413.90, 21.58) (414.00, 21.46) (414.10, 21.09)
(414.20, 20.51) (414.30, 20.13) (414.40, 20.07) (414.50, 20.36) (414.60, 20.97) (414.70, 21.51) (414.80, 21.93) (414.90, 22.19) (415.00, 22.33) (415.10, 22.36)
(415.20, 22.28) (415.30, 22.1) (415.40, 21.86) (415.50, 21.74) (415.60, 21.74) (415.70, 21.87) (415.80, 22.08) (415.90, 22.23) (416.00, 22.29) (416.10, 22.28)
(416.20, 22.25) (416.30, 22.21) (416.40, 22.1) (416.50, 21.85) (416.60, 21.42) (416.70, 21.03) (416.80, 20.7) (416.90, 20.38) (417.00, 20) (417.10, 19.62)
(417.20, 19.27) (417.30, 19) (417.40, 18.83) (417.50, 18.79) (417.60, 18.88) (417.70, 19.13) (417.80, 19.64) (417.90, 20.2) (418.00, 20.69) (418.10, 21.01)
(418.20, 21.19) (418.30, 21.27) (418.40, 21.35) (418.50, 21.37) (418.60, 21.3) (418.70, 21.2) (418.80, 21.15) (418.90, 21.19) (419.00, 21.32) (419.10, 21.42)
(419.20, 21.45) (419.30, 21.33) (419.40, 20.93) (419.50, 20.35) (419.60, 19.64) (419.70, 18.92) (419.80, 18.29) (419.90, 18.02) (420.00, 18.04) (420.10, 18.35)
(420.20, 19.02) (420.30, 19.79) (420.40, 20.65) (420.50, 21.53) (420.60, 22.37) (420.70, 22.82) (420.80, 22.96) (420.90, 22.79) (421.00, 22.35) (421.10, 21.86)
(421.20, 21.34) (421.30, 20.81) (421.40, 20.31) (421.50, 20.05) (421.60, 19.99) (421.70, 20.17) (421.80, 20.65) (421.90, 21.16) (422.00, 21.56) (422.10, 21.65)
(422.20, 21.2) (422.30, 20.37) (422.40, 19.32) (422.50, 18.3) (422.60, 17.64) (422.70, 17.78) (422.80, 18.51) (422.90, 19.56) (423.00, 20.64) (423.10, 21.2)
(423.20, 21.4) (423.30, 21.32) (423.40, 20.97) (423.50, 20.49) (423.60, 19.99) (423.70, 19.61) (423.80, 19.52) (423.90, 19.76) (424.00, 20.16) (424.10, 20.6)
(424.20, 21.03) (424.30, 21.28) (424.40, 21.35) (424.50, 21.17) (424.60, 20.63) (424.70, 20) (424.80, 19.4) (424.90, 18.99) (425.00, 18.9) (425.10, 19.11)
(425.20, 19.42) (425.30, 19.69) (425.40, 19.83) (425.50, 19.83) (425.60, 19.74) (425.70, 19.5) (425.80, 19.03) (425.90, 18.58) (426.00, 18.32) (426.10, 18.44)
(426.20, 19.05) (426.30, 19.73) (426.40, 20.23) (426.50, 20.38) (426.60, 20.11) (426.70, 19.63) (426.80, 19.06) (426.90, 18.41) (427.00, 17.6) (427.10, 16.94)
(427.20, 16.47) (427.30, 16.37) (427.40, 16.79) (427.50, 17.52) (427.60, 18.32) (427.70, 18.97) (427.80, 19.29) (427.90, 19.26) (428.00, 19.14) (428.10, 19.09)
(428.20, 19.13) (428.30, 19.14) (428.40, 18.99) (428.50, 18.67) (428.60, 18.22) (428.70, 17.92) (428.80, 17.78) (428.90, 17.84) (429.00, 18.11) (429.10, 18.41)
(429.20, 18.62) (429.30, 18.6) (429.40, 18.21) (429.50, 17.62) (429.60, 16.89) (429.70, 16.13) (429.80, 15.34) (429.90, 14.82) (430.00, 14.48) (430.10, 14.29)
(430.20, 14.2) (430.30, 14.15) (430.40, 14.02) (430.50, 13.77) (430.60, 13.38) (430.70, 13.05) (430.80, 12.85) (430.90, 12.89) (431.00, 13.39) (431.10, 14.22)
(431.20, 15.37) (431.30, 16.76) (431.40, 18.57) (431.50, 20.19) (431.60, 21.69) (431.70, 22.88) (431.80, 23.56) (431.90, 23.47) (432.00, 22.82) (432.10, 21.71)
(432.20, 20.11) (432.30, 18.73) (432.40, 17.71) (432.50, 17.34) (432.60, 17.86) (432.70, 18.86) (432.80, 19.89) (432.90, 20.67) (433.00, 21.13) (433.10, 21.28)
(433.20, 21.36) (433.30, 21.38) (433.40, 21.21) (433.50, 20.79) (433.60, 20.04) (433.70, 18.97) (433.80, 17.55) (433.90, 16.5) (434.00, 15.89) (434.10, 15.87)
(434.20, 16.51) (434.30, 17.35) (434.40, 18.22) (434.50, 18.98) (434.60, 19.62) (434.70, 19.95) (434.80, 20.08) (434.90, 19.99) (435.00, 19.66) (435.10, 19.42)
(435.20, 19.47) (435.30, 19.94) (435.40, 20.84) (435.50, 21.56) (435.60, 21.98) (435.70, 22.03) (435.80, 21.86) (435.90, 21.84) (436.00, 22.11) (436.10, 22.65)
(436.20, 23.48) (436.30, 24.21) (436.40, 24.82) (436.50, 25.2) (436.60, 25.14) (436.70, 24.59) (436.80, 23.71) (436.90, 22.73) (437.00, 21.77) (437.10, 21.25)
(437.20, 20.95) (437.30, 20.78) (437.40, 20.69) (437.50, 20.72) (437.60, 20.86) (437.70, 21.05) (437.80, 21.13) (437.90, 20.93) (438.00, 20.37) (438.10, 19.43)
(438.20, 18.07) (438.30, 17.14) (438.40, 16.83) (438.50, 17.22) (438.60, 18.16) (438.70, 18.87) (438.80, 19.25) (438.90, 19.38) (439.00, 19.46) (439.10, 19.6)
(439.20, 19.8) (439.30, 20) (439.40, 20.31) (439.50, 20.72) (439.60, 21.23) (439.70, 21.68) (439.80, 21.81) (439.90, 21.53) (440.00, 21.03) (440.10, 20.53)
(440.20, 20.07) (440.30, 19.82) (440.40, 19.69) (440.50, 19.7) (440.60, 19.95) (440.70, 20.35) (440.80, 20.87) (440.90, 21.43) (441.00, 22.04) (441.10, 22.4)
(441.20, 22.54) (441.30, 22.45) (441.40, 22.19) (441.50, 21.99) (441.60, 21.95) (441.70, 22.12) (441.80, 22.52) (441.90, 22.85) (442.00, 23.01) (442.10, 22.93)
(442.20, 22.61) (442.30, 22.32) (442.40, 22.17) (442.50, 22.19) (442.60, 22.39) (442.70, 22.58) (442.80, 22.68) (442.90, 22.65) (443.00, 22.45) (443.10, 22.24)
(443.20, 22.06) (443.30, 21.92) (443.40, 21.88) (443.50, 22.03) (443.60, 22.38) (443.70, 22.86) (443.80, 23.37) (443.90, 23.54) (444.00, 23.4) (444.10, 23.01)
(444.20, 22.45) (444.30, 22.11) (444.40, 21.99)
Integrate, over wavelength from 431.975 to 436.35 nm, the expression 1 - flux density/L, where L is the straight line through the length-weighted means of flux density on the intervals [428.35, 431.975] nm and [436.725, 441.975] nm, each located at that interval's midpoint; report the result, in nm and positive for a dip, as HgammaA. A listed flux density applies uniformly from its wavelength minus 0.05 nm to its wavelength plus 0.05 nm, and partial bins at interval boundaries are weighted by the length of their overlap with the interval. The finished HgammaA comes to -0.33 nm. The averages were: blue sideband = 17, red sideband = 20.7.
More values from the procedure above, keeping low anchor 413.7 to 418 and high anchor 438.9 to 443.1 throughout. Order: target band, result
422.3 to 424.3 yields 0.117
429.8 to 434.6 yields 0.774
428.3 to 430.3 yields 0.393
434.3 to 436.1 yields 0.080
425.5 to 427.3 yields 0.201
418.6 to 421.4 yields 0.049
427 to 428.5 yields 0.212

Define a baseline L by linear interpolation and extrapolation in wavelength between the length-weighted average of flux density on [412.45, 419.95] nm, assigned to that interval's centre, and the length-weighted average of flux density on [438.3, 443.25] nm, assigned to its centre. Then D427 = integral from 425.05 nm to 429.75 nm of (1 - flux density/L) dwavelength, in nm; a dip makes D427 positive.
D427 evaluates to 0.53 nm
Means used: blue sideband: 20.9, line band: 18.6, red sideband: 21.1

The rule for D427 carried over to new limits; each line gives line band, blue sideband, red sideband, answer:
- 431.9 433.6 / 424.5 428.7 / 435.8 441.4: -0.02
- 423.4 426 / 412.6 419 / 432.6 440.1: 0.11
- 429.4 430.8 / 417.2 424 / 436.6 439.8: 0.38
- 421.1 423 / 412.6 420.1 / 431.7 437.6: 0.06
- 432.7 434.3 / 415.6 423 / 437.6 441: 0.08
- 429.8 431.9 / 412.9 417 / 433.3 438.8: 0.46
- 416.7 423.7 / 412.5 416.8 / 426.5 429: -0.10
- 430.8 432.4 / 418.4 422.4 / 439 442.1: 0.16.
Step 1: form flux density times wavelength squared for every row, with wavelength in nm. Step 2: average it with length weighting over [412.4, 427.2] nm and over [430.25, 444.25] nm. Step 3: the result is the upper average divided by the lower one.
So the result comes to 1.08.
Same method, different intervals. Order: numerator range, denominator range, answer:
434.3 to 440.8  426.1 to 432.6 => 1.21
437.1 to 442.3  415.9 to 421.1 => 1.10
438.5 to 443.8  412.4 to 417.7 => 1.15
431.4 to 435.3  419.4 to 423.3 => 1.02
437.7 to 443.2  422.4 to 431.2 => 1.22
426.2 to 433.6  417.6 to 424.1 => 0.93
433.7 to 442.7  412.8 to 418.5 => 1.10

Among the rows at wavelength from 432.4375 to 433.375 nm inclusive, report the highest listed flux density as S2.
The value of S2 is 21.38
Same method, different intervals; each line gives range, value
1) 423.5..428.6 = 21.35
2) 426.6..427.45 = 20.11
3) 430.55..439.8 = 25.2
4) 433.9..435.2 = 20.08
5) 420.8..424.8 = 22.96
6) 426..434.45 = 23.56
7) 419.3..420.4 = 21.33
